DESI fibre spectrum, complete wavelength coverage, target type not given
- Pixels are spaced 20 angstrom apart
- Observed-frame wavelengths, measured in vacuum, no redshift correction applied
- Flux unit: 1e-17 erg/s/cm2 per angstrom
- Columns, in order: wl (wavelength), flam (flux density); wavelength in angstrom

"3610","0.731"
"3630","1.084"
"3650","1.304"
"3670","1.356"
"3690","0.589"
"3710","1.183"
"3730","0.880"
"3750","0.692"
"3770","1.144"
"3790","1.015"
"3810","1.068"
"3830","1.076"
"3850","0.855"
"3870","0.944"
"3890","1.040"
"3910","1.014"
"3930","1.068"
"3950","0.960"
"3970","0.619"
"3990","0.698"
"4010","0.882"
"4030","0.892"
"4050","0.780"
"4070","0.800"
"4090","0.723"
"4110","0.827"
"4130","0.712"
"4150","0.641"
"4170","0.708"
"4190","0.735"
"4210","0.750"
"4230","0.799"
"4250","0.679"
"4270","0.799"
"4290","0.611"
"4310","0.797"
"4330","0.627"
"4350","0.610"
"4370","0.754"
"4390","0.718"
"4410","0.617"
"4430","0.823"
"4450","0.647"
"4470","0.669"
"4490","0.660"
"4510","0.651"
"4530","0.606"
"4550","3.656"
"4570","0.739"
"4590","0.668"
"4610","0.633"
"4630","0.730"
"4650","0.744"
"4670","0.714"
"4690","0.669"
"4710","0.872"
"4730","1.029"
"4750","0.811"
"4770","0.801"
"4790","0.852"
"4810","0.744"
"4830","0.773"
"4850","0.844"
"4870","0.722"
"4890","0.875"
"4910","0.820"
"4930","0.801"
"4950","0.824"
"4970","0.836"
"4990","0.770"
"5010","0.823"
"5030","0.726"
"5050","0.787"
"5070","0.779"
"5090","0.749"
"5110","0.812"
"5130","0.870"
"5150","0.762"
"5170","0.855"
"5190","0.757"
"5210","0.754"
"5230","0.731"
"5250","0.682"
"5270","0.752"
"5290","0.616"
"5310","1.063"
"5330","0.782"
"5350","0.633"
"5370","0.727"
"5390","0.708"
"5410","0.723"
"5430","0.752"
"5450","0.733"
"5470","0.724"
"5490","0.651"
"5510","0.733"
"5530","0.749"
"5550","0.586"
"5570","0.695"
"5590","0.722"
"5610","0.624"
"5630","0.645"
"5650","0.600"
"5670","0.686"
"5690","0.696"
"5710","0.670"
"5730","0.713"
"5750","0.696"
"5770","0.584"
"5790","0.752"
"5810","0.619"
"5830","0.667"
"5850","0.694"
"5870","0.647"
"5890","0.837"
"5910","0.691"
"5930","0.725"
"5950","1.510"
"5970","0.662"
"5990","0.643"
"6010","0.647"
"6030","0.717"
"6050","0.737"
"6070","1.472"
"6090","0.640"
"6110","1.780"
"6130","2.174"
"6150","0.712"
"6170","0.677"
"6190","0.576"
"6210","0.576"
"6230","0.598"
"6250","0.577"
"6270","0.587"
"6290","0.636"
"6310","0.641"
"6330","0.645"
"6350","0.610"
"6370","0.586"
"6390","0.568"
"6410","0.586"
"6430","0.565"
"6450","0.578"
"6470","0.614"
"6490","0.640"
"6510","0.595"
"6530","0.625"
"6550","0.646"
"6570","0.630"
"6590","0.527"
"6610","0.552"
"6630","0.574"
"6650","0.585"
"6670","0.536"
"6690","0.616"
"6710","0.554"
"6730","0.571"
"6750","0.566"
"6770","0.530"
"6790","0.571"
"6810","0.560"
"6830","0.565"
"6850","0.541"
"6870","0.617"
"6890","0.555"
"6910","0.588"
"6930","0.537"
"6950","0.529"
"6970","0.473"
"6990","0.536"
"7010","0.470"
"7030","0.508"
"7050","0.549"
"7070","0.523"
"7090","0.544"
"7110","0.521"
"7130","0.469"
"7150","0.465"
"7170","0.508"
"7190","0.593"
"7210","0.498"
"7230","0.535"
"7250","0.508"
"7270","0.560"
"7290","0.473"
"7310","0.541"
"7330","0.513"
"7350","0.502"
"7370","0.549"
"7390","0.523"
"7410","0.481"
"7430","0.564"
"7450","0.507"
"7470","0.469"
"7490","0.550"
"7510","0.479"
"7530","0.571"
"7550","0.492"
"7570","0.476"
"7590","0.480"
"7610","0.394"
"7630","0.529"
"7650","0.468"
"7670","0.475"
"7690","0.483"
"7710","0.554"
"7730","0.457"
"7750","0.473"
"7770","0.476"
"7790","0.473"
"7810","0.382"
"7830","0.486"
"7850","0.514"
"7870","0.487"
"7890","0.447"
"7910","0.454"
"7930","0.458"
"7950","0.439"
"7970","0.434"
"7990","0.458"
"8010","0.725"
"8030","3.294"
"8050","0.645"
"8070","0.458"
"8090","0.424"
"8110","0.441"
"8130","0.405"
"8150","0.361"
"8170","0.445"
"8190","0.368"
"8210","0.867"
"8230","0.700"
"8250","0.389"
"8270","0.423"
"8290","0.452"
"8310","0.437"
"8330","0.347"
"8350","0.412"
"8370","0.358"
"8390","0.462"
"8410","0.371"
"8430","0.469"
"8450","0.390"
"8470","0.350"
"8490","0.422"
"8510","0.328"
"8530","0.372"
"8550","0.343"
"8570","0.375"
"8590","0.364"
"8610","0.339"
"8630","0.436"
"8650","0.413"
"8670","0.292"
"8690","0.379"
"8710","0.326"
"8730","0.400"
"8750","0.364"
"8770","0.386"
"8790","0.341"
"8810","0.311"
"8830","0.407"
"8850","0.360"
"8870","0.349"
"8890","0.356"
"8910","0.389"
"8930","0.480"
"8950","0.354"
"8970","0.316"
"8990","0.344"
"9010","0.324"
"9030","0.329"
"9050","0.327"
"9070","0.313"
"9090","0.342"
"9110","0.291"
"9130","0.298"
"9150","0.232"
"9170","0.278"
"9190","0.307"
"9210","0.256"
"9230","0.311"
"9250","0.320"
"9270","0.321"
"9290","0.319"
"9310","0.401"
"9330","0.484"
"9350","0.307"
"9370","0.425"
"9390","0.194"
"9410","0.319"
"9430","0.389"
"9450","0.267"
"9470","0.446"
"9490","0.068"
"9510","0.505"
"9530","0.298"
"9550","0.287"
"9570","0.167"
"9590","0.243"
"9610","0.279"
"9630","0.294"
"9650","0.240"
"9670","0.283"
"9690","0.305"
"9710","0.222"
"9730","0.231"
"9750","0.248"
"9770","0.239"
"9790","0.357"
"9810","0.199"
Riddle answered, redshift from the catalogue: 0.222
